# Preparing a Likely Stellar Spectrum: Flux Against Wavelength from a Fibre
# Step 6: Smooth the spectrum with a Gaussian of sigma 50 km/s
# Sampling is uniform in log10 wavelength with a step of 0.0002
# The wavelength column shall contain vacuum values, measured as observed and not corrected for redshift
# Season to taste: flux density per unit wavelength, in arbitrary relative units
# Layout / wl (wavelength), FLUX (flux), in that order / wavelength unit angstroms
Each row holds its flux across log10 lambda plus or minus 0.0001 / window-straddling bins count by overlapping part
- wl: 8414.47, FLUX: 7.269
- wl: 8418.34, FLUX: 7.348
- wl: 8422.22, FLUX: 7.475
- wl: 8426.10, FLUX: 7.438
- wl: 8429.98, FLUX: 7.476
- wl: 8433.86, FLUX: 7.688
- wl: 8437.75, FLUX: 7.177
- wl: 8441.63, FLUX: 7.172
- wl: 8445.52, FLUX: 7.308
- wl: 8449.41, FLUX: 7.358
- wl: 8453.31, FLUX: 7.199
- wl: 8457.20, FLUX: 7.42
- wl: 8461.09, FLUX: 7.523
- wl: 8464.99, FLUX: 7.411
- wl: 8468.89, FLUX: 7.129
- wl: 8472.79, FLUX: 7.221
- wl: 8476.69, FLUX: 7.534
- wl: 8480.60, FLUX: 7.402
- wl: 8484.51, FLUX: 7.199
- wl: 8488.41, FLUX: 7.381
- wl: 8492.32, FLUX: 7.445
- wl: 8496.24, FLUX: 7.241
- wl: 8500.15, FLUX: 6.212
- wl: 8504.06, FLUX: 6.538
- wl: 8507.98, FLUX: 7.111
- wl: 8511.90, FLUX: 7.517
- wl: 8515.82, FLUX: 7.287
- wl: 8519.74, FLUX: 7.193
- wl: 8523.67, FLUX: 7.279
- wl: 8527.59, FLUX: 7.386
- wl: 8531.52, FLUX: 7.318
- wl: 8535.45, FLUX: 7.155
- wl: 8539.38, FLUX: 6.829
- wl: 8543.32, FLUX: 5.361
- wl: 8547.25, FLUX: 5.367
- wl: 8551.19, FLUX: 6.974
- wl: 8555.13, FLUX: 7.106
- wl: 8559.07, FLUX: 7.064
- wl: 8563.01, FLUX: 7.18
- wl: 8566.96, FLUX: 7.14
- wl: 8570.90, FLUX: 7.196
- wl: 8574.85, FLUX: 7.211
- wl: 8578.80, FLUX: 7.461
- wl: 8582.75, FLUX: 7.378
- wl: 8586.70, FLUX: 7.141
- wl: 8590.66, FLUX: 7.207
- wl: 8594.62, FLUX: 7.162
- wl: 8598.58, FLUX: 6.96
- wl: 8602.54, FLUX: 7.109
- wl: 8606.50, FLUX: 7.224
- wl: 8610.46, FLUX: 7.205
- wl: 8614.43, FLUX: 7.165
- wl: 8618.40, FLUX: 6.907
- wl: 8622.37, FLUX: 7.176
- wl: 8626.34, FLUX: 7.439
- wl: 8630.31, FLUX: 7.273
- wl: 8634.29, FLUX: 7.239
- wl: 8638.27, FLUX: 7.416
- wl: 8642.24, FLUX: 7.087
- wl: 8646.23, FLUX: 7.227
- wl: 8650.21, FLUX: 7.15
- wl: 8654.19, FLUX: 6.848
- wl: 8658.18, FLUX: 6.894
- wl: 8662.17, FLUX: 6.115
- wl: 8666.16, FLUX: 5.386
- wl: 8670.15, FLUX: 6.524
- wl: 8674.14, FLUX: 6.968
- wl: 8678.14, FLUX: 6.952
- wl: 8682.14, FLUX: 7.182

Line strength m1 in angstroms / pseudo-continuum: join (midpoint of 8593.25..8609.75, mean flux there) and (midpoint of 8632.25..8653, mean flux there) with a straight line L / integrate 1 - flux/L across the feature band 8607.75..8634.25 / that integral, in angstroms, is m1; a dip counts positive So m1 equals -0.1 angstroms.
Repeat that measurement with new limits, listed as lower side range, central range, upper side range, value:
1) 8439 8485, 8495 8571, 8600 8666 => 3.1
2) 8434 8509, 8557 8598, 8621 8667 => -0.8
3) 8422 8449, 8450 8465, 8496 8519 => -0.3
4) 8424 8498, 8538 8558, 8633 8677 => 2.1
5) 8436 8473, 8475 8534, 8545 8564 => -1.7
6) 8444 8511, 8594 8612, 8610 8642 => 0.2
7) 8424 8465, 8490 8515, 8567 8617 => 1.0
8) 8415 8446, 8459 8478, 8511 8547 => -0.4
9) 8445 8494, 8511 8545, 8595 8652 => 1.2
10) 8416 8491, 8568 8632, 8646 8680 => -3.2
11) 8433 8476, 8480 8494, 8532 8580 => -0.4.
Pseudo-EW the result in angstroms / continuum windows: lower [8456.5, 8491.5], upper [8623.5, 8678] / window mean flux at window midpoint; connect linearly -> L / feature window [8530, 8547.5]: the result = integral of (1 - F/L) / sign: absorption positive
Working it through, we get 1.7 angstroms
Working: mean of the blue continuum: 7.36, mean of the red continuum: 6.9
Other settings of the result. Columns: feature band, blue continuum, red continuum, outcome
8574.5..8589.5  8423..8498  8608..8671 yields -0.47 angstroms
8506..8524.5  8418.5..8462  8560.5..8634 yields 0.04 angstroms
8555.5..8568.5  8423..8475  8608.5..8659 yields 0.20 angstroms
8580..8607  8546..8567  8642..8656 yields -0.97 angstroms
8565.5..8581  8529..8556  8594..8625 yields -0.98 angstroms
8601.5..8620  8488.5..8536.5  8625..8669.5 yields -0.43 angstroms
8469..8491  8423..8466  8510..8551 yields -0.49 angstroms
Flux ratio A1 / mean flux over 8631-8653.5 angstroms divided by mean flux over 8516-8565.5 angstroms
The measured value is 1.0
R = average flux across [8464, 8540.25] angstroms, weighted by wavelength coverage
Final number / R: 7.19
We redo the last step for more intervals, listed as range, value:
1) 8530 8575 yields 6.8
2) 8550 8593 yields 7.19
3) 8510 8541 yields 7.25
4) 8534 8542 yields 6.85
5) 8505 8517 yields 7.24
